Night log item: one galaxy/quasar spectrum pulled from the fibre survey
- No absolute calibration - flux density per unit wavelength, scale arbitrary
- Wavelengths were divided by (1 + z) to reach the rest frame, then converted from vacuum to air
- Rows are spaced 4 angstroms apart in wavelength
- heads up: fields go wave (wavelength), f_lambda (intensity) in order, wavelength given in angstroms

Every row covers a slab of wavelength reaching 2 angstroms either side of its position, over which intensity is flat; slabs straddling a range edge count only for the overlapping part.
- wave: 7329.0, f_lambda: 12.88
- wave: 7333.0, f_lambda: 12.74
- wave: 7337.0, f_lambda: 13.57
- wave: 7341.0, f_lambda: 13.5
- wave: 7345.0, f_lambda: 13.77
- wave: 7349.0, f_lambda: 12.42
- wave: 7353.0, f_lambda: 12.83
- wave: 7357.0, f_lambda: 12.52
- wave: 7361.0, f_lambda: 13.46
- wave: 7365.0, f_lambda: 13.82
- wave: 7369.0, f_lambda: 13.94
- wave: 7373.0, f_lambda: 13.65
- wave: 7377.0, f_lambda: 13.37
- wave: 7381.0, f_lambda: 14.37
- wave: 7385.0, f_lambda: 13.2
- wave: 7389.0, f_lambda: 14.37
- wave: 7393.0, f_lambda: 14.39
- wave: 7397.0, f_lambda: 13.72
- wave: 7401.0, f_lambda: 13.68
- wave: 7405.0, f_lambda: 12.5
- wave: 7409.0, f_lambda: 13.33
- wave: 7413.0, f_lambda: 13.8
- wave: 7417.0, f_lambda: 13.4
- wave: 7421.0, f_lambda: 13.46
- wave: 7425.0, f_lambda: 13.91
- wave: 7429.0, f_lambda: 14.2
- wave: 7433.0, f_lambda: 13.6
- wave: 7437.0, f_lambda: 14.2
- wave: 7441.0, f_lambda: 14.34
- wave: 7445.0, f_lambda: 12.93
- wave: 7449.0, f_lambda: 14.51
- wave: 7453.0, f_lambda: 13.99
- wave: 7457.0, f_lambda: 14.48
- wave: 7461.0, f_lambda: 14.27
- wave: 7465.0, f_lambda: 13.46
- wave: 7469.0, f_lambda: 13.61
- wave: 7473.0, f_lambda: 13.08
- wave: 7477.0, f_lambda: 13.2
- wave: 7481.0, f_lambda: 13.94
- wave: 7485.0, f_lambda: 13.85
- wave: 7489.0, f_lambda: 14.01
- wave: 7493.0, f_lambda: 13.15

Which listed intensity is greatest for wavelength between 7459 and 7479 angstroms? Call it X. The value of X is 14.27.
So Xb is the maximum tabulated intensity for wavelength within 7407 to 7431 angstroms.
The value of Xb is 14.2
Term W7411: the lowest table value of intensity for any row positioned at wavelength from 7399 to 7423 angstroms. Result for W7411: 12.5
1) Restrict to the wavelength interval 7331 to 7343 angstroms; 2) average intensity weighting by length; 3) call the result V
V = 13.3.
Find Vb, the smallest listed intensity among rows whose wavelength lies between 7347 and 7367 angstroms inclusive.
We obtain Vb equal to 12.42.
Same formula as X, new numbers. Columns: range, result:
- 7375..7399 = 14.39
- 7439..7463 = 14.51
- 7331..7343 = 13.57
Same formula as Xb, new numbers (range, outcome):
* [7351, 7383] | 14.37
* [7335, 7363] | 13.77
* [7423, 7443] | 14.34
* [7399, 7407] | 13.68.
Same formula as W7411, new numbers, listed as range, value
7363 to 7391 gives 13.2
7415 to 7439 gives 13.4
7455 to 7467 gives 13.46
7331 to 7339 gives 12.74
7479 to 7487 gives 13.85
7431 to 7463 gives 12.93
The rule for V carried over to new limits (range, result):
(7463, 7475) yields 13.4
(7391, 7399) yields 14.1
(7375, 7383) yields 13.9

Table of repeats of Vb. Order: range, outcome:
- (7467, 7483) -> 13.08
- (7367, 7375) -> 13.65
